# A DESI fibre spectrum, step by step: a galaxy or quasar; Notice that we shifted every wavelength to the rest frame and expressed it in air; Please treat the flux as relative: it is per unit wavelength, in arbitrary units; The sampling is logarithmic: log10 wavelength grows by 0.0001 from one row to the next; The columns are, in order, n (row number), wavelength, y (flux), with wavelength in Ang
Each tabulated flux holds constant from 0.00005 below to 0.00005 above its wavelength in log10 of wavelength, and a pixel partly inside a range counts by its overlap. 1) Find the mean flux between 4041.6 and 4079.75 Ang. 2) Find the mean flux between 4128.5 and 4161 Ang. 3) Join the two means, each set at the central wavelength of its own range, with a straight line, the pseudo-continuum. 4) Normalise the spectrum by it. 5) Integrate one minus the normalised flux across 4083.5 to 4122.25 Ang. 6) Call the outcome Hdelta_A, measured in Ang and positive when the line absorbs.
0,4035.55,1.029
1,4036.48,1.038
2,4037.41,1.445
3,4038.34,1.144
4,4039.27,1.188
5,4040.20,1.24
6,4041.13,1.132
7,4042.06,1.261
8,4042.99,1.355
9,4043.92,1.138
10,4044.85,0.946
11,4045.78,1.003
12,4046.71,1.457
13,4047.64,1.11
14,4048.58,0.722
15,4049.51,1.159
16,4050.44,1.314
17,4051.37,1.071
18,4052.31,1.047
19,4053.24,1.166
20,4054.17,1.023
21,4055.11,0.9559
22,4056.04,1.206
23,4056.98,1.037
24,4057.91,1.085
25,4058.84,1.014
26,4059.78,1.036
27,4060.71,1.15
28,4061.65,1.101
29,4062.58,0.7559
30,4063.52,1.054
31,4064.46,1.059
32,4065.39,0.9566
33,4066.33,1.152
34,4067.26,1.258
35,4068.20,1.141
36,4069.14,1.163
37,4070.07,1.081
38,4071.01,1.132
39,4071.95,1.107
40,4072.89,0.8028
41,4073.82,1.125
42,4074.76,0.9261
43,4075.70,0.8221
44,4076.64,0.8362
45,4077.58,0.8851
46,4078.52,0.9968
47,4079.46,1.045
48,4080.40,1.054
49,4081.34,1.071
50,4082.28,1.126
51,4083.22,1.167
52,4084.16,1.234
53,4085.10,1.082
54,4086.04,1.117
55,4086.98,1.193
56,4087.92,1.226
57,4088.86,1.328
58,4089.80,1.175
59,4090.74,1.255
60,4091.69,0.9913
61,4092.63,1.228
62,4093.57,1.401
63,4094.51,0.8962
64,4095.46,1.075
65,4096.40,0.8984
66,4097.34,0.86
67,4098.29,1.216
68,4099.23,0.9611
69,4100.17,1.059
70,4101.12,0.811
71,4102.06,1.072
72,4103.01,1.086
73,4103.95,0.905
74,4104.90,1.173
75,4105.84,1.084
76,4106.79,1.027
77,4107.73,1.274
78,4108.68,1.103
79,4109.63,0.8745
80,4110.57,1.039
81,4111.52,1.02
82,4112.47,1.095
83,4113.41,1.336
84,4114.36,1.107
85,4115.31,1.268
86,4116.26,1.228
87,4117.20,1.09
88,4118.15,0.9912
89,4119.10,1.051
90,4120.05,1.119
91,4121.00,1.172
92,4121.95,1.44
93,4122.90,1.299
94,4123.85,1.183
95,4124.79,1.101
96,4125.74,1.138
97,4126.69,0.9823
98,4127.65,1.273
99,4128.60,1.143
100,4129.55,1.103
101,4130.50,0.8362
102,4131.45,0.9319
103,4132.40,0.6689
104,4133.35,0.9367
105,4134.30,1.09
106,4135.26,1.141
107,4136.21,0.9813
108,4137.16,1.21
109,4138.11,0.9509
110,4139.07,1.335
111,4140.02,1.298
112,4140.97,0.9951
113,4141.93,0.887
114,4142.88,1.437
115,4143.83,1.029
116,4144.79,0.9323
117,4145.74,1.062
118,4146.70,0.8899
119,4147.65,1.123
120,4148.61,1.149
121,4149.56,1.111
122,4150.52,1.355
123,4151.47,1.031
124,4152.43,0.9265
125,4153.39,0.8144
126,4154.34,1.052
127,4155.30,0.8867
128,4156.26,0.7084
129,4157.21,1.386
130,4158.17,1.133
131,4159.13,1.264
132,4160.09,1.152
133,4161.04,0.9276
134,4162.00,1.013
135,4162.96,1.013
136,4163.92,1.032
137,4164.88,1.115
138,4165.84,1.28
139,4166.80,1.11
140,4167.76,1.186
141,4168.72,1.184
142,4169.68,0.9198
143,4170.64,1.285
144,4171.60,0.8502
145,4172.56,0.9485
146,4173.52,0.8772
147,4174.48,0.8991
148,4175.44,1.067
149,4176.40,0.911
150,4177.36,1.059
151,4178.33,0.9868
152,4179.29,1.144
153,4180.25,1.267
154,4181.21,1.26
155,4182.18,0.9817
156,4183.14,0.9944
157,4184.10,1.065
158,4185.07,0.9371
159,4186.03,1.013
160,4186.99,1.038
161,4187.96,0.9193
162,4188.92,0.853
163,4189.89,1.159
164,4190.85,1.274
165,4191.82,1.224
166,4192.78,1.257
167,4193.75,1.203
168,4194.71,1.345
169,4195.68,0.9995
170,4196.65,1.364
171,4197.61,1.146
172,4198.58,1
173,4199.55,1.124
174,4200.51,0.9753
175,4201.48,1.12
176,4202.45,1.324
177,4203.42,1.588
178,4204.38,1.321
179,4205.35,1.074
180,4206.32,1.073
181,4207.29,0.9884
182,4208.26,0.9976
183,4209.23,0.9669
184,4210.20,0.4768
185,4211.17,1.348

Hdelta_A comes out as -1.8 Ang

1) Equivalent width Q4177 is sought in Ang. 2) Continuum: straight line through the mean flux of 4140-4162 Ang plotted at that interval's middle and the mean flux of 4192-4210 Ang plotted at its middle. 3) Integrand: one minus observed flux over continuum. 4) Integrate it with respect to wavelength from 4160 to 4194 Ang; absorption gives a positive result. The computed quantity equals 1.30 Ang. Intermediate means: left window 1.06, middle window 1.07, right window 1.15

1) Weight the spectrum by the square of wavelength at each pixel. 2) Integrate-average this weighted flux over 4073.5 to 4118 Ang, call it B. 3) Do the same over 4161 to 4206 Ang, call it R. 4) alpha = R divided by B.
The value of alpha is 1.1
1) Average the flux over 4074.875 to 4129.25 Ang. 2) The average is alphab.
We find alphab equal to 1.1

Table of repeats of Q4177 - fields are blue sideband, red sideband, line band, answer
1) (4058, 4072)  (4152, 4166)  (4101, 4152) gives -1.9 Ang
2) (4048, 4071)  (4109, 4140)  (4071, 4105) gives 0.7 Ang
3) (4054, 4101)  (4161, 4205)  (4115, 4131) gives -0.9 Ang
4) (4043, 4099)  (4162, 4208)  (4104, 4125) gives -0.9 Ang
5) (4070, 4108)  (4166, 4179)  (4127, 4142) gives -0.1 Ang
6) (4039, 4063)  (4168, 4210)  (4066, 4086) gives 0.8 Ang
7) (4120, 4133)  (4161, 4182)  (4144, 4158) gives 0.6 Ang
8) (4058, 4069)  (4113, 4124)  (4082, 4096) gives -0.5 Ang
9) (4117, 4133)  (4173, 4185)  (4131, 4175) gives 0.3 Ang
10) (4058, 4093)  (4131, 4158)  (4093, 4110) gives 0.3 Ang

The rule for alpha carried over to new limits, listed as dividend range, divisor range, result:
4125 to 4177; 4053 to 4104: 1.03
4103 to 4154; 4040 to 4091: 1.03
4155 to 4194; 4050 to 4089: 1.05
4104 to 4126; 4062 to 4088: 1.10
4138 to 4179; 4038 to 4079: 1.04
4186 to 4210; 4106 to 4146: 1.06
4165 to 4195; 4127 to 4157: 1.05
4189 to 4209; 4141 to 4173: 1.12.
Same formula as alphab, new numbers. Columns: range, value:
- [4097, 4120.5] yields 1.08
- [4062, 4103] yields 1.07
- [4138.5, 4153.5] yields 1.09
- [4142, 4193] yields 1.06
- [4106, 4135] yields 1.1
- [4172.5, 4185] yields 1.04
